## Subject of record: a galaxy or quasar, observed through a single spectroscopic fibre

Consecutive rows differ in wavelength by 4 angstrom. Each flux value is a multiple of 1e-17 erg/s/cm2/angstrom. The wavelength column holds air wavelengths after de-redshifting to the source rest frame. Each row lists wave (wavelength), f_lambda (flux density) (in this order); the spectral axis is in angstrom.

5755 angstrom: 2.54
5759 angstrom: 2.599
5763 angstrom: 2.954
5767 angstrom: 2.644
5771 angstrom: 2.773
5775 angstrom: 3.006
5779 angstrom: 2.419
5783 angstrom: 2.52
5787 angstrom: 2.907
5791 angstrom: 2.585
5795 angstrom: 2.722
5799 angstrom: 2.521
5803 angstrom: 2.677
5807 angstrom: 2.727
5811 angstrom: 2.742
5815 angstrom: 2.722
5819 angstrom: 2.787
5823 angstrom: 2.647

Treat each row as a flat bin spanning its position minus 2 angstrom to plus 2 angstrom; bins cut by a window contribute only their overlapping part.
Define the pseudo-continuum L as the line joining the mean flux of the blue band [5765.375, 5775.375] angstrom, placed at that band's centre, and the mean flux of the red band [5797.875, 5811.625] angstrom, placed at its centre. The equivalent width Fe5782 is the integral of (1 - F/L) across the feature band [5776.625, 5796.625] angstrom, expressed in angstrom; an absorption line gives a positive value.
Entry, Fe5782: 0.7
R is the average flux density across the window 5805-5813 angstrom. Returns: 2.73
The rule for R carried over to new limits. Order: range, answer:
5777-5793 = 2.61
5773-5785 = 2.65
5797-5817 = 2.68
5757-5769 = 2.73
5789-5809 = 2.65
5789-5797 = 2.65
